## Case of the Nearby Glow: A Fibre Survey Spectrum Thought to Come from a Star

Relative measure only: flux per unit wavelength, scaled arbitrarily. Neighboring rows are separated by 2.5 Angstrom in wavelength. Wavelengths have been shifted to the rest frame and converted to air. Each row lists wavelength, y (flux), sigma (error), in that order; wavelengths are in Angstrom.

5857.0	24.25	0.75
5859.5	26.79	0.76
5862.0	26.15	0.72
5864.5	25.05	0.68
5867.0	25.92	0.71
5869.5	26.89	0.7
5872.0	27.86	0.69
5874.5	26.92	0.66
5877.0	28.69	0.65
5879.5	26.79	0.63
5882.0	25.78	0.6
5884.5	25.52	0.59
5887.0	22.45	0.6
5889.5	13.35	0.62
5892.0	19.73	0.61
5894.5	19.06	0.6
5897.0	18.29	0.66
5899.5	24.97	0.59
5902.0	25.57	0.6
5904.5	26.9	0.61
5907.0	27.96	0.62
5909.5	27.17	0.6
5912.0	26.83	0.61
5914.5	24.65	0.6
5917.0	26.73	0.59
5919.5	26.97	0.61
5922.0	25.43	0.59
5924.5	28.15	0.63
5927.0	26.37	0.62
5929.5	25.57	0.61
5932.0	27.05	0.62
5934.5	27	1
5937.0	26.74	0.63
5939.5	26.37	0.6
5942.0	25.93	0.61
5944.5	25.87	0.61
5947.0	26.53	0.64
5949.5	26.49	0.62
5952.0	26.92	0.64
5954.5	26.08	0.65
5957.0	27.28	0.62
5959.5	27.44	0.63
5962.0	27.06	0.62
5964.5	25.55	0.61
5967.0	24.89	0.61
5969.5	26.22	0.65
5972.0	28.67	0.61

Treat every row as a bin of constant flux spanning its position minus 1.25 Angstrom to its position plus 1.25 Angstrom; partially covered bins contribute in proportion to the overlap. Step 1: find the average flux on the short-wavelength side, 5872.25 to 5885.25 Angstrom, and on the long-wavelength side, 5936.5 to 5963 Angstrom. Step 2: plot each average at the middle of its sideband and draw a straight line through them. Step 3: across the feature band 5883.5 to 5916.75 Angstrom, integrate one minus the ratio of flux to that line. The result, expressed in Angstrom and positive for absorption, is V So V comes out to 4.3 Angstrom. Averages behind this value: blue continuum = 26.9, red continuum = 26.6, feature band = 23.4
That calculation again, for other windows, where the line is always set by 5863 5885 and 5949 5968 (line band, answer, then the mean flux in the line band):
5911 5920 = 0.1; 26.2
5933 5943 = 0.0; 26.5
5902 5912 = -0.2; 27.1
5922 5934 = -0.1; 26.7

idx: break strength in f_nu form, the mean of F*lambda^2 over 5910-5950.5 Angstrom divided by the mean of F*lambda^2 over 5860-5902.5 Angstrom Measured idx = 1.12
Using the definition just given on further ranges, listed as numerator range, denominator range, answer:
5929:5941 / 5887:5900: 1.41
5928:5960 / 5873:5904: 1.16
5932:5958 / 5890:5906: 1.22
